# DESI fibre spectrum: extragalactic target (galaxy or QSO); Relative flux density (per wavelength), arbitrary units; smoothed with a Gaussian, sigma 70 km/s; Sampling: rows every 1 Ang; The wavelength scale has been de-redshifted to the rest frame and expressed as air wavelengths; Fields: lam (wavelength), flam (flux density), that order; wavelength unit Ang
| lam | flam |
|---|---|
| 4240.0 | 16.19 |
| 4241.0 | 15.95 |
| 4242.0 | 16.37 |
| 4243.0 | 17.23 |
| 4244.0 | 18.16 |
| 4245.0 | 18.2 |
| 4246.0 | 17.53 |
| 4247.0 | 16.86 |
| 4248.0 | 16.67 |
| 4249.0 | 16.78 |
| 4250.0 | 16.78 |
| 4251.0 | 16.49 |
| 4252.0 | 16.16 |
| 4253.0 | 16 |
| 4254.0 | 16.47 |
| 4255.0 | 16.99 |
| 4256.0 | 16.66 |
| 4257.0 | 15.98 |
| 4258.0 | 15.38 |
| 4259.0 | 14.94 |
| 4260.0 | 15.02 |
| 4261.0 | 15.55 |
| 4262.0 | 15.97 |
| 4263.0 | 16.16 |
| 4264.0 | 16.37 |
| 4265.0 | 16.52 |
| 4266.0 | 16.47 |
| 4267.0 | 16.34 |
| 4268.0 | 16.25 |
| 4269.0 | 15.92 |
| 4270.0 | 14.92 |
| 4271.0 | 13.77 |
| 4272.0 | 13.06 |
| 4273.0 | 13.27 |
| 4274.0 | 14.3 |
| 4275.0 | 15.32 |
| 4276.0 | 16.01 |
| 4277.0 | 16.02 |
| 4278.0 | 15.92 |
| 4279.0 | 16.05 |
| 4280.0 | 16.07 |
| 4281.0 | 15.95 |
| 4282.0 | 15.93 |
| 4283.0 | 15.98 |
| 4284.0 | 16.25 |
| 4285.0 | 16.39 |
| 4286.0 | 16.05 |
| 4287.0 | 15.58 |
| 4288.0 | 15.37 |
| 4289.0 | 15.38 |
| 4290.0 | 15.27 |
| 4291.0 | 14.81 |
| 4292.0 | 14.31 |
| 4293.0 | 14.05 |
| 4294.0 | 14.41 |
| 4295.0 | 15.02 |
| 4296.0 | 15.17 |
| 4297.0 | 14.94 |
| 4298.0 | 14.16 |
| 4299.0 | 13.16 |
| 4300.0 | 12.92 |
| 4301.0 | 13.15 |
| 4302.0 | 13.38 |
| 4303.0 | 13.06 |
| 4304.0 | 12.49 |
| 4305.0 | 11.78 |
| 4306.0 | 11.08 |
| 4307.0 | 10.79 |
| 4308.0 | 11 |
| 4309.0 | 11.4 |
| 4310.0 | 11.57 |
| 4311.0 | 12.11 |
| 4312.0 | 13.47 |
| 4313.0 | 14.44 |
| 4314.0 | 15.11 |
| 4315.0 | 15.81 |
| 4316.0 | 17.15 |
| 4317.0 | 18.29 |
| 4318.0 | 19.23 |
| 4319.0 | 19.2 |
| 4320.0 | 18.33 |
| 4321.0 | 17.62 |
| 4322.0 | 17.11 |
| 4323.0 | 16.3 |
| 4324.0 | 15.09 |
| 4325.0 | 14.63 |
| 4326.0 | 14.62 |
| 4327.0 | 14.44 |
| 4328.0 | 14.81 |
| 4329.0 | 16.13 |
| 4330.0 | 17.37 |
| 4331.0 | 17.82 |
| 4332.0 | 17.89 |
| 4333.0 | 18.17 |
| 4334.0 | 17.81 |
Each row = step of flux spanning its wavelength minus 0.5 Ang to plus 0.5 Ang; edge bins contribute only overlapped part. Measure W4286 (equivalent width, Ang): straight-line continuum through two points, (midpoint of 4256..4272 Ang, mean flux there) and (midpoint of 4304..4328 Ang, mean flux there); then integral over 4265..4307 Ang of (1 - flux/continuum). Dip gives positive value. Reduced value 1.5 Ang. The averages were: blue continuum 15.7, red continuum 14.8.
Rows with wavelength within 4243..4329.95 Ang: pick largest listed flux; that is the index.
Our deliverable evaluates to 19.23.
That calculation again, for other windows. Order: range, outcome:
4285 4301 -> 16.39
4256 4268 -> 16.66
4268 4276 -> 16.25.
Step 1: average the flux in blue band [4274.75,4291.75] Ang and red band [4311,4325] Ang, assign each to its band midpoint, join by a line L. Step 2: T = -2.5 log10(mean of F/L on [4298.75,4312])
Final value 0.311 mag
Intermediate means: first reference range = 15.8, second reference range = 16.5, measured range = 12.2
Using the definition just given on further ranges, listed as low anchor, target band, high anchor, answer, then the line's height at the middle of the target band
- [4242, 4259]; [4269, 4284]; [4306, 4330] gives 0.06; 16.1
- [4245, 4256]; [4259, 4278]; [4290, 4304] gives 0.02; 15.7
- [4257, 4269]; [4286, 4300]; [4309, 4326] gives 0.08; 15.8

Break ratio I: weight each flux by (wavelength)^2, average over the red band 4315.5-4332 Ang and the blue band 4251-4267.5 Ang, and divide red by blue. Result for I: 1.08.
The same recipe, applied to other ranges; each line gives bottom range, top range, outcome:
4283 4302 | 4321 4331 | 1.09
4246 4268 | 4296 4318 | 0.85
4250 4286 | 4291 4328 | 0.94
